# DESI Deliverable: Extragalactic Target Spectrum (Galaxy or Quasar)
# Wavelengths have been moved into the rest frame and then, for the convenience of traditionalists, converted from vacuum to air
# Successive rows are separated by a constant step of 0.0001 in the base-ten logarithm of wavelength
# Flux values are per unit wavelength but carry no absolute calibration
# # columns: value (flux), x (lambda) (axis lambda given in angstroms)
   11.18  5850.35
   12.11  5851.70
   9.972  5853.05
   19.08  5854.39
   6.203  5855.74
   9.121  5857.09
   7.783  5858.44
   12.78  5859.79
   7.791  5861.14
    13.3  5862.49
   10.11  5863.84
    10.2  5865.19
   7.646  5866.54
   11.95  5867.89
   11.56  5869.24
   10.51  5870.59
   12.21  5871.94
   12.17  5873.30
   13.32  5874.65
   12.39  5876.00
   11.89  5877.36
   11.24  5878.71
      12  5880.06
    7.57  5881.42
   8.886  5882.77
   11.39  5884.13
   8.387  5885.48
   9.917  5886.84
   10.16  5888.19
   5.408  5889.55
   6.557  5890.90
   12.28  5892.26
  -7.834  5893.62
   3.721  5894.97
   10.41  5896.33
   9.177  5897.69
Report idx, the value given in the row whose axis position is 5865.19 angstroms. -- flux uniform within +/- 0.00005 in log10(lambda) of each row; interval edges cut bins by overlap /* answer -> 10.2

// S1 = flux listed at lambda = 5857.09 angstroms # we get 9.121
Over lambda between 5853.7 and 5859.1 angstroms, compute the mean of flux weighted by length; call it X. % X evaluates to 10.6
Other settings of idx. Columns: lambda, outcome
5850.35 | 11.18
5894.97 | 3.721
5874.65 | 13.32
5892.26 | 12.28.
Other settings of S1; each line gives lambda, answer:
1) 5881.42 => 7.57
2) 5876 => 12.39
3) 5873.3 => 12.17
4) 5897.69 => 9.177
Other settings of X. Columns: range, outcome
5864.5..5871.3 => 10.4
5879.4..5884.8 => 9.94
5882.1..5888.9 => 9.73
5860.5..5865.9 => 10.4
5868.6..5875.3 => 11.9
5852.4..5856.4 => 11.8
